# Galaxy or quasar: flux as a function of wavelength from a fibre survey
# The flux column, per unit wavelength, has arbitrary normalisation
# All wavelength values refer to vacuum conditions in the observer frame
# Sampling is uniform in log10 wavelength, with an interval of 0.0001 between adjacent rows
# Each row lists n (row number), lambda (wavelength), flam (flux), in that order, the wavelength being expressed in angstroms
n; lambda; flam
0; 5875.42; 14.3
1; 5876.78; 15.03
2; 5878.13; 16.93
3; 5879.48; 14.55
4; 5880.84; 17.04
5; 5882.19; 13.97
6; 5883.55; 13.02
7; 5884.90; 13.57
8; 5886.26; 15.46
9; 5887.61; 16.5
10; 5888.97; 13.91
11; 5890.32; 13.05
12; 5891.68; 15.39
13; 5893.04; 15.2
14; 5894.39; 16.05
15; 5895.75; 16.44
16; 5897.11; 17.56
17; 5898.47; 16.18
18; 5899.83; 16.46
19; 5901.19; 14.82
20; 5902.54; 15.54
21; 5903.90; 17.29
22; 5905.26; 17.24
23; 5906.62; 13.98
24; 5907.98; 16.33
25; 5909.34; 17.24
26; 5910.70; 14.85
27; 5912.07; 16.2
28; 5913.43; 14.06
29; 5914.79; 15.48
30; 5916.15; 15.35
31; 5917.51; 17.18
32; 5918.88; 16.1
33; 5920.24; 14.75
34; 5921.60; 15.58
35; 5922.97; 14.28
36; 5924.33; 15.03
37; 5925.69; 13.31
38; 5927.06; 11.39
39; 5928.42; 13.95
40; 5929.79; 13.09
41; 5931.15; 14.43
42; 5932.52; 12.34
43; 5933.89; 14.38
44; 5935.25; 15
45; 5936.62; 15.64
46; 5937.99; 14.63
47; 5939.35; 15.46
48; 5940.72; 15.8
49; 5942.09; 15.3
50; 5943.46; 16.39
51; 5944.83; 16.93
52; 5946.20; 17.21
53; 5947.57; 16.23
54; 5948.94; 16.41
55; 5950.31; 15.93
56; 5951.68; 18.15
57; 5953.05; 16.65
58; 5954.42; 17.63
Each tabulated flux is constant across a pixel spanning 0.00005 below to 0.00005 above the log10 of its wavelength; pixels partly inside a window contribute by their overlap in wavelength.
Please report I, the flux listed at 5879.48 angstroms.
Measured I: 14.55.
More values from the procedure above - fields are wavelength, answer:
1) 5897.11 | 17.56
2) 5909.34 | 17.24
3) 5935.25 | 15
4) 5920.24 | 14.75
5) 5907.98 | 16.33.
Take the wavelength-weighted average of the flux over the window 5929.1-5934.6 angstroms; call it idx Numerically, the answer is 13.6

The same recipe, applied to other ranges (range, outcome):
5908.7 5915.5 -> 15.5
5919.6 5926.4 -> 14.6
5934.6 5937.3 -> 15.3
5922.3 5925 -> 14.7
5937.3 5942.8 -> 15.3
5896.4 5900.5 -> 16.7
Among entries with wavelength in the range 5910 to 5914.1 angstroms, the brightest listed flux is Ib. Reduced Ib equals 16.2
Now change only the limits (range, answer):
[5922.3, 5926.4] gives 15.03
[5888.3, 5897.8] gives 17.56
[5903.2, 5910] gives 17.29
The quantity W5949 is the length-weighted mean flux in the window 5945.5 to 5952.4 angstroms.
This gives 16.8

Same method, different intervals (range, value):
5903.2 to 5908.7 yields 16.2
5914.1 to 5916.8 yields 15.4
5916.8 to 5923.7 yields 15.6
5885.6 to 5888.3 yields 16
